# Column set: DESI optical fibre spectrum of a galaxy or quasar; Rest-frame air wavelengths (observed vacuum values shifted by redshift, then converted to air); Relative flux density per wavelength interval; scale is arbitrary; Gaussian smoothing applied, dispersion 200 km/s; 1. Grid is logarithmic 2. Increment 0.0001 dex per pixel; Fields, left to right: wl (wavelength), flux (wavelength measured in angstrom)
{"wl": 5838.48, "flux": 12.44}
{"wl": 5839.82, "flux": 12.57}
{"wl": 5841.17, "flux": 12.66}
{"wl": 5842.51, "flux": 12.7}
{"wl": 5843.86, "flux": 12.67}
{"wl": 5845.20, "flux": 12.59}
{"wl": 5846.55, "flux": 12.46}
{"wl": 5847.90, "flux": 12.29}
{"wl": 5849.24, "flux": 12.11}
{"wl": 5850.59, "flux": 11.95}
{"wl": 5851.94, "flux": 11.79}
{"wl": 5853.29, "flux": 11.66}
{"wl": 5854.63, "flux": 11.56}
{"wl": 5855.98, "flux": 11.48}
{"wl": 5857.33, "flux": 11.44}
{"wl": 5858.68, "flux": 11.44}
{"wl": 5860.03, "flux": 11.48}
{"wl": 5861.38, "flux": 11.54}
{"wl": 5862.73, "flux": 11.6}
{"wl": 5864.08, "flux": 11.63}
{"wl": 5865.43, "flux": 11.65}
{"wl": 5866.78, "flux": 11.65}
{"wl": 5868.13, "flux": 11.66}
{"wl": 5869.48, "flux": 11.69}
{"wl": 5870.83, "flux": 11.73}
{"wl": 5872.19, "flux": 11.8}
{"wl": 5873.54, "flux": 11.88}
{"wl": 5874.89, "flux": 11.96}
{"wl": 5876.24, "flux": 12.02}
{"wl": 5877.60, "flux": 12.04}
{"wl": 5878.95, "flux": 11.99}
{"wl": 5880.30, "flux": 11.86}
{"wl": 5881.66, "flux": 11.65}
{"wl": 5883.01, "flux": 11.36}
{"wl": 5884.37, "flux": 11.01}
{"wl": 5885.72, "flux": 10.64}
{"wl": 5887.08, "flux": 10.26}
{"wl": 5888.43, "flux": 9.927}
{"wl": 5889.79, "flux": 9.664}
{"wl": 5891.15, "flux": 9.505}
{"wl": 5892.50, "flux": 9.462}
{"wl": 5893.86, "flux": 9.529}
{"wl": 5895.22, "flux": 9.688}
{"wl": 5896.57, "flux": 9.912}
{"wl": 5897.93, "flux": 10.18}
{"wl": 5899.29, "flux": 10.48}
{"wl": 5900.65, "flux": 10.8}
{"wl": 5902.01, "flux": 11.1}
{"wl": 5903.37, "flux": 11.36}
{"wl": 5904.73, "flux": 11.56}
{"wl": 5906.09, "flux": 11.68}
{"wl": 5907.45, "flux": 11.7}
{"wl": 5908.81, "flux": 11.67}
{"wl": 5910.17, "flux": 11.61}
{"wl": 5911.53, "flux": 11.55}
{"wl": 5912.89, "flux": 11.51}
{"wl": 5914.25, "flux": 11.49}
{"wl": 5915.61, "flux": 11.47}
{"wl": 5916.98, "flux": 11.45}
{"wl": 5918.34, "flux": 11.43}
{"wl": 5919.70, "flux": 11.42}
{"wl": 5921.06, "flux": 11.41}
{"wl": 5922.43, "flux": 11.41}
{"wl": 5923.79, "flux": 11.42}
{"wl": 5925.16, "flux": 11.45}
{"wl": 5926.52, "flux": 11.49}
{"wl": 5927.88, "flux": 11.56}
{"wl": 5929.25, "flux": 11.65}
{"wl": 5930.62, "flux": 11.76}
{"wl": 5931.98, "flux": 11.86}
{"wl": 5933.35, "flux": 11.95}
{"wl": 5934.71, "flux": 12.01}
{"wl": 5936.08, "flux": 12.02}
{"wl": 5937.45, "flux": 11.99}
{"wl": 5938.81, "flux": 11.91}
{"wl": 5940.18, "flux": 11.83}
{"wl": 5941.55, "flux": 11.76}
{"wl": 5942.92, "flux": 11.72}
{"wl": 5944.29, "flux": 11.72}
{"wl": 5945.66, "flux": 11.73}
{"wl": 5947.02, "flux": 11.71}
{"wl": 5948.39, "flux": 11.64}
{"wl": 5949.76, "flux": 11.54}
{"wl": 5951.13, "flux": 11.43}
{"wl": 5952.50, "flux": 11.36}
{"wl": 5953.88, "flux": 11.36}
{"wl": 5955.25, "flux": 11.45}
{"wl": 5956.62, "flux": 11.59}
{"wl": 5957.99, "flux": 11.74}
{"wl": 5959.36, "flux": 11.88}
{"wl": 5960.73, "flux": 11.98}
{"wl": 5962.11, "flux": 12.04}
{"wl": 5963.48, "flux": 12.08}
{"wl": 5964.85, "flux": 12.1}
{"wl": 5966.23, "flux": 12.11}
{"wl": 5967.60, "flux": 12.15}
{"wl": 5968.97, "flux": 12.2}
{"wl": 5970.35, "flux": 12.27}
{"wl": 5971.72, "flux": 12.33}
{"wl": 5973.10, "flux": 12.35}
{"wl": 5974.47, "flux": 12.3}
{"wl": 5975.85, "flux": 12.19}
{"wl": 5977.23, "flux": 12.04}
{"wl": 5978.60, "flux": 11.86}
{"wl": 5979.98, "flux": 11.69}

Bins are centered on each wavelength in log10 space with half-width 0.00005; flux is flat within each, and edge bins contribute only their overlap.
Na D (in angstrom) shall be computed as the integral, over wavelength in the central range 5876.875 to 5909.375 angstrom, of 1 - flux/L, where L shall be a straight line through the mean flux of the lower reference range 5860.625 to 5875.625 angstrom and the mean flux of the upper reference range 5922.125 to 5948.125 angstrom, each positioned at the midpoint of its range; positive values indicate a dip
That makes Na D 2.58 angstrom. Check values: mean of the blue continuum 11.7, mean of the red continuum 11.7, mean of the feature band 10.8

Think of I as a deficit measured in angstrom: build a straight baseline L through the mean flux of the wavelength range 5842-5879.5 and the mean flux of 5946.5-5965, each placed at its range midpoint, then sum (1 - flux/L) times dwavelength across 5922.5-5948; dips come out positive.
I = 0.0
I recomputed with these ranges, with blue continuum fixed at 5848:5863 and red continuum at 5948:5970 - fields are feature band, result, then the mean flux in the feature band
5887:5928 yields 2.76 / 10.9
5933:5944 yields -0.11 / 11.9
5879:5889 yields 0.57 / 11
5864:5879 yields -0.15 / 11.8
